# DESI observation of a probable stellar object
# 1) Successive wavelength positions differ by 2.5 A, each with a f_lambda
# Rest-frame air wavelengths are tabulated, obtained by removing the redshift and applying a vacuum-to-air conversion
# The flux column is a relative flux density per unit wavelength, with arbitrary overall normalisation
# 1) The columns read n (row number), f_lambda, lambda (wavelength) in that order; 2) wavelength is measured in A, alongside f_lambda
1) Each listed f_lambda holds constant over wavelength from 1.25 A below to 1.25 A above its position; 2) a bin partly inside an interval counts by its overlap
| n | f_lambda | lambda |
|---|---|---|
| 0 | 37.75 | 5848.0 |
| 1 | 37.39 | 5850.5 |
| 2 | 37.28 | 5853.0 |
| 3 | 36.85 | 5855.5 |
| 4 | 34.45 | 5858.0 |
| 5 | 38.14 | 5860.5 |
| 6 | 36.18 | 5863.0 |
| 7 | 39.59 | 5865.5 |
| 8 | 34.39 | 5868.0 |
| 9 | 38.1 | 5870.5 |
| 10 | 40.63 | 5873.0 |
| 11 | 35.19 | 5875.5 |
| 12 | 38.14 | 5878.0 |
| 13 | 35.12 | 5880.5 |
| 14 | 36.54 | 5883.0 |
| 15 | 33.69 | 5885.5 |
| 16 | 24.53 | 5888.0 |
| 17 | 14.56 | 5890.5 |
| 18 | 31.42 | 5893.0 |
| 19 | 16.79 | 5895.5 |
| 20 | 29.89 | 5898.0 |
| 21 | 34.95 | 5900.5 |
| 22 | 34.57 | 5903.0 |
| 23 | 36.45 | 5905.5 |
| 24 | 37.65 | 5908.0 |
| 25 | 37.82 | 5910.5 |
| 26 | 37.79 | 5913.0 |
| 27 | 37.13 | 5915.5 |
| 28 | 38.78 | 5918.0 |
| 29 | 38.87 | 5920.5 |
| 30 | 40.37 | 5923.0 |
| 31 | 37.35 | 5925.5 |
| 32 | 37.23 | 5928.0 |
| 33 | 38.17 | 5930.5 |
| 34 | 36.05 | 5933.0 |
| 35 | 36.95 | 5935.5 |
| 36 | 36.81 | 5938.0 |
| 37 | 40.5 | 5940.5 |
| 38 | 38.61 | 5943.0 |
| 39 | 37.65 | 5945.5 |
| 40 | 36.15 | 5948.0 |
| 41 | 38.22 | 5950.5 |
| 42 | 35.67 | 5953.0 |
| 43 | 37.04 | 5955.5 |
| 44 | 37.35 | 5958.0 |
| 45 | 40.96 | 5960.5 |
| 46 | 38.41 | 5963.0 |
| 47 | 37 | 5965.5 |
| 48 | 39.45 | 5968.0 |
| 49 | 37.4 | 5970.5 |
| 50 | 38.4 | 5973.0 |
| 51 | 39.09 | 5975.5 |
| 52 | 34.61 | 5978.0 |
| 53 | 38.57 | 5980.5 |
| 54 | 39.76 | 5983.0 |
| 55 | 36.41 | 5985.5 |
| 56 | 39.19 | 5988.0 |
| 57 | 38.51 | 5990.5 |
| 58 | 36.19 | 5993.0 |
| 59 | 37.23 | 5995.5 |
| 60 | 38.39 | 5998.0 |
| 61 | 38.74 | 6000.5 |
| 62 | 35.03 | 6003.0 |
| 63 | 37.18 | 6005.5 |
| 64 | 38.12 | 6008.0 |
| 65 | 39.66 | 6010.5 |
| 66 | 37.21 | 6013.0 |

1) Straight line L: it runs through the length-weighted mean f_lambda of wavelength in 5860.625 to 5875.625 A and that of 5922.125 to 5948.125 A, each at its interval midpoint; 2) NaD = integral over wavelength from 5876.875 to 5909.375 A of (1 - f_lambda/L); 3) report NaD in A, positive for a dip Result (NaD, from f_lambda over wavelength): 5.7 A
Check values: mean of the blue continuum 37.6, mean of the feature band 31.1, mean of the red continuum 37.8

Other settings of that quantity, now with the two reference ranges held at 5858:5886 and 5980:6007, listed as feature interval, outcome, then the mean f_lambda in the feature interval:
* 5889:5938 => 3.7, 34.4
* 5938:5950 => -0.2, 38.1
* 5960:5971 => -0.3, 38.6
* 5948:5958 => 0.1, 36.9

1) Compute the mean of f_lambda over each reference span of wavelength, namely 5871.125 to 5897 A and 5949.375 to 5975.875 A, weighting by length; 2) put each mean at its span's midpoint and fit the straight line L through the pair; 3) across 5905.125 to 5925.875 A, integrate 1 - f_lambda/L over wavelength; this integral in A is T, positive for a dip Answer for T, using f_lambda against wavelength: -2.7 A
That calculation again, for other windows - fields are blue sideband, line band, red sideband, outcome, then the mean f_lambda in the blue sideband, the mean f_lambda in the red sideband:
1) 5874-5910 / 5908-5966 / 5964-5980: -4.78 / 31.6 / 37.7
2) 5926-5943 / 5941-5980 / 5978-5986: -0.03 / 37.7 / 37.9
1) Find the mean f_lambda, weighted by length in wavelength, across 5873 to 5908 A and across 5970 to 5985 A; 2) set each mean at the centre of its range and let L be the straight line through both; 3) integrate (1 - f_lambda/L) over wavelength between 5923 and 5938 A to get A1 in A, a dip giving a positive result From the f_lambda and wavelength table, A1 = -1.28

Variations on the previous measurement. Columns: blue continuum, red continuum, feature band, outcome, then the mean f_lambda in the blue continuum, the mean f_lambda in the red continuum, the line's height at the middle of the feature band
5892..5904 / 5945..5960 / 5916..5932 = -2.6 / 29.4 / 37.2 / 33.1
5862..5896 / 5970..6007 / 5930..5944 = -1.0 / 32.8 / 37.7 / 35.4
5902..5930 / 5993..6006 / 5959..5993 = -0.8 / 37.7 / 37.2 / 37.3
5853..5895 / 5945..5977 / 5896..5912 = 0.4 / 34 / 37.9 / 35.3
